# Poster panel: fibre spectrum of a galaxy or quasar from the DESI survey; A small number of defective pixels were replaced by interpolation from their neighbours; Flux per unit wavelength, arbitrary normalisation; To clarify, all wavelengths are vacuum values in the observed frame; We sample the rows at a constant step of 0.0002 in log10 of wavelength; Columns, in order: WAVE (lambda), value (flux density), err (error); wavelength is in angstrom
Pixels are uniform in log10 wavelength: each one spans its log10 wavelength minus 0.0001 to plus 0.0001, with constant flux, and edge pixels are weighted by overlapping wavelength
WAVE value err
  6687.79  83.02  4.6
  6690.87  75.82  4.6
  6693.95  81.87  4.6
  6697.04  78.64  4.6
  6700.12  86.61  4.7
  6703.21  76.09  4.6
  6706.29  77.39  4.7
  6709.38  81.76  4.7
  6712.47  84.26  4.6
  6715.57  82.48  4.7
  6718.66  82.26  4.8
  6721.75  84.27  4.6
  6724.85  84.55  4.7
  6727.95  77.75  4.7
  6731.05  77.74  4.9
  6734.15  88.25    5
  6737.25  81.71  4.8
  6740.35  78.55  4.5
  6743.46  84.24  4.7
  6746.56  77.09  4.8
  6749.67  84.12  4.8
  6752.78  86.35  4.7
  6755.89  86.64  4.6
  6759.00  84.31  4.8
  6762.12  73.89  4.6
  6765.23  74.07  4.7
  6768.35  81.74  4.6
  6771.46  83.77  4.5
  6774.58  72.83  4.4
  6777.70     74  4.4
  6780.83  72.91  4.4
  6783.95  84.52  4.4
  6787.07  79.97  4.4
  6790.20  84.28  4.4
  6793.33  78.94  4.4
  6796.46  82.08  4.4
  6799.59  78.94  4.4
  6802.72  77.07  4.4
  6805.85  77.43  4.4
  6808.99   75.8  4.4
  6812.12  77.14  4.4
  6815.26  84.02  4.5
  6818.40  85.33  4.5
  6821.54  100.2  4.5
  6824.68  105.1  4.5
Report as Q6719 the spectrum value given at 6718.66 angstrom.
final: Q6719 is 82.26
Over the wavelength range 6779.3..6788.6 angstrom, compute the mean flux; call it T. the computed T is 79.2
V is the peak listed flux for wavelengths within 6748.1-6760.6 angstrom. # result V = 86.64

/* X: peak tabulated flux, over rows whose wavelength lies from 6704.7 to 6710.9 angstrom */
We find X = 81.76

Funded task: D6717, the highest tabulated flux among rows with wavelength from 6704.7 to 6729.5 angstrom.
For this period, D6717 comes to 84.55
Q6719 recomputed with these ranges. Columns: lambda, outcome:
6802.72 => 77.07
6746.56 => 77.09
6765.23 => 74.07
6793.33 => 78.94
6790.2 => 84.28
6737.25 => 81.71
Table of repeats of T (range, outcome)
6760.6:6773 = 78.4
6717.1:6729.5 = 82.2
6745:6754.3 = 82.5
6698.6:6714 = 81.2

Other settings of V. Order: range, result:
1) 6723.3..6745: 88.25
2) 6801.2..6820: 85.33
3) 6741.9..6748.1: 84.24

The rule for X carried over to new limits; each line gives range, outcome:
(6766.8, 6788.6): 84.52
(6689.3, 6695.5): 81.87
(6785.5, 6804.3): 84.28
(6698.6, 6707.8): 86.61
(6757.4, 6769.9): 84.31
